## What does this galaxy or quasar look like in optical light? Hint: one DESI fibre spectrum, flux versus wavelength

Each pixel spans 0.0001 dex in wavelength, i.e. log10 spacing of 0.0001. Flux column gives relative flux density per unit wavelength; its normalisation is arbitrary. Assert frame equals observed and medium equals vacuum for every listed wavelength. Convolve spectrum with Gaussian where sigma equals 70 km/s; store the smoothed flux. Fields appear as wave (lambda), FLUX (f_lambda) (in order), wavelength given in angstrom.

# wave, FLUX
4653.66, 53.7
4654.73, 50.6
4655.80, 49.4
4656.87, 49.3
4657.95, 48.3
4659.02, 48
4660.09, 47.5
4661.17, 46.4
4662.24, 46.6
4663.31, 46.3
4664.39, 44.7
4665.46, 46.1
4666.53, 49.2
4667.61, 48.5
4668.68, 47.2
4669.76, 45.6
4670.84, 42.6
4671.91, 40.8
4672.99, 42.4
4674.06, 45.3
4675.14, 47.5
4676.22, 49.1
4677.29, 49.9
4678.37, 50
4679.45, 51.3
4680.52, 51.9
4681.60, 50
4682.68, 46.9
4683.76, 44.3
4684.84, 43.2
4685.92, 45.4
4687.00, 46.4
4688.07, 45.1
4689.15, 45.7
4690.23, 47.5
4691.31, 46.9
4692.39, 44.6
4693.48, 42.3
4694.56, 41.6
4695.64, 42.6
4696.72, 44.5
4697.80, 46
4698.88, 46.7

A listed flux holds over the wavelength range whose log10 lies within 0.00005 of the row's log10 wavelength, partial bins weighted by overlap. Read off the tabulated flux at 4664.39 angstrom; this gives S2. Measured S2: 44.7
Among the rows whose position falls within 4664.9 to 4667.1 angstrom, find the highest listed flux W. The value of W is 49.2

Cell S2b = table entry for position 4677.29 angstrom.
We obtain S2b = 49.9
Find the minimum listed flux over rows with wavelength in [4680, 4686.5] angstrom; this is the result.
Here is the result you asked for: 43.2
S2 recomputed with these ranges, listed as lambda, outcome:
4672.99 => 42.4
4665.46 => 46.1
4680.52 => 51.9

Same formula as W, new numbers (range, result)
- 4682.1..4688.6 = 46.9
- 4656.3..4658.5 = 49.3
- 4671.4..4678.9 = 50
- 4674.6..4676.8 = 49.1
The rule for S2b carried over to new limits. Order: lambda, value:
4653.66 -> 53.7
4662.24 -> 46.6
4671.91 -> 40.8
